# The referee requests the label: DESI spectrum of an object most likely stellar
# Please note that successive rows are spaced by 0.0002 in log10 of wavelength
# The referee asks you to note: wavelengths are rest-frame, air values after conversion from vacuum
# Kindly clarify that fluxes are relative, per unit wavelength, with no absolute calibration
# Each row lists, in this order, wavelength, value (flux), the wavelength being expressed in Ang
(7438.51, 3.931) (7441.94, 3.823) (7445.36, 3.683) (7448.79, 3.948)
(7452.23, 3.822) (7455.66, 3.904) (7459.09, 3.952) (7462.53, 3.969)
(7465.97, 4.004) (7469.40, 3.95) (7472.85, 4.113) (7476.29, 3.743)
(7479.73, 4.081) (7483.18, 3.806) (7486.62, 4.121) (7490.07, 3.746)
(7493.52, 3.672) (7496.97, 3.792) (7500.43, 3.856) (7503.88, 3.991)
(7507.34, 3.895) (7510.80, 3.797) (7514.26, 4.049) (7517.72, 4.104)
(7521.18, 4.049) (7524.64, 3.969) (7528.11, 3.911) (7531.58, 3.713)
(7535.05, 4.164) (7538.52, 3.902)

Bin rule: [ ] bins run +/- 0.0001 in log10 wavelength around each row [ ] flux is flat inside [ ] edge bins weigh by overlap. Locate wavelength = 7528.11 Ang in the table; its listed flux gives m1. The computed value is 3.911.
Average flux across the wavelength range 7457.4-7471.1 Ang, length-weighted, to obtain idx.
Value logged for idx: 3.97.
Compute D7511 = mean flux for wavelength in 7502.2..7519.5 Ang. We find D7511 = 3.97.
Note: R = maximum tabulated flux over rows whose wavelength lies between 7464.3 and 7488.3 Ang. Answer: 4.121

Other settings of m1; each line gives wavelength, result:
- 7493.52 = 3.672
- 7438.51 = 3.931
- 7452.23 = 3.822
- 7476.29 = 3.743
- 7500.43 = 3.856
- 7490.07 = 3.746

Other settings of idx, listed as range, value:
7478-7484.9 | 3.94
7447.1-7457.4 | 3.89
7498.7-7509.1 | 3.91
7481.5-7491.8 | 3.89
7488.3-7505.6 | 3.81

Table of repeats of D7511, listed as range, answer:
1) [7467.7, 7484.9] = 3.94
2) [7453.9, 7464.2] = 3.94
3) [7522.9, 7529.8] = 3.94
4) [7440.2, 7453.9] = 3.82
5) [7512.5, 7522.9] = 4.07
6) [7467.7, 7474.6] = 4.03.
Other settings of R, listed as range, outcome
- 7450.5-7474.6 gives 4.113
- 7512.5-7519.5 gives 4.104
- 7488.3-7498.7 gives 3.792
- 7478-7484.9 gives 4.081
